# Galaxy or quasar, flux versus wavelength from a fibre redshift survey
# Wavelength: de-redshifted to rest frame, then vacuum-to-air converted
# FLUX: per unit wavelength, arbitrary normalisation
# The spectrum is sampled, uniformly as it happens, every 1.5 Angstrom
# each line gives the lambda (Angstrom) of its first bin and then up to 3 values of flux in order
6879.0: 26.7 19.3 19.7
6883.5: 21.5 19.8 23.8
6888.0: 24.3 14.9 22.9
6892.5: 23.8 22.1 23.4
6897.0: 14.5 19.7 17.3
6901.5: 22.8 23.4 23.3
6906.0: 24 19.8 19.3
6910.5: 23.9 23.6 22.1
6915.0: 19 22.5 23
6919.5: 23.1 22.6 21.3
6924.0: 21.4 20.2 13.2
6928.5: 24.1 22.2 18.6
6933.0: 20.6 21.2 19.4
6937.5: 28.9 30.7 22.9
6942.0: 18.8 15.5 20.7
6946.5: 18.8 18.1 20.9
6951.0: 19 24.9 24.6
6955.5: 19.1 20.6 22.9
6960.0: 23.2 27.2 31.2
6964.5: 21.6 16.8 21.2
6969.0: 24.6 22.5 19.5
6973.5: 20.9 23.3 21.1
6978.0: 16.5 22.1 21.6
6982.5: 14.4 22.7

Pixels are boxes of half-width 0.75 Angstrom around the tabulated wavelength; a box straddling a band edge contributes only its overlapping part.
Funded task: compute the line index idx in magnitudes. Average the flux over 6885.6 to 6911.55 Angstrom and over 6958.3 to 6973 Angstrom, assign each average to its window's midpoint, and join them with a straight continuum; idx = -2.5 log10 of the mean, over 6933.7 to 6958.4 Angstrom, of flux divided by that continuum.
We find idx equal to 0.05 mag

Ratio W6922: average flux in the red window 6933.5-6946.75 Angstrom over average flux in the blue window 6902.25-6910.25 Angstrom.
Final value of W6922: 0.99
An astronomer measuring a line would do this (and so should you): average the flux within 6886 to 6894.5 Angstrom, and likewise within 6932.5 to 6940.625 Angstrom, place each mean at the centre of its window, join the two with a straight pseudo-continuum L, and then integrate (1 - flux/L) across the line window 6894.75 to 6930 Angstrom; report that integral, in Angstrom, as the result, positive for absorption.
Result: 2.7 Angstrom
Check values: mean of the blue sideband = 21.9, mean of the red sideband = 24.1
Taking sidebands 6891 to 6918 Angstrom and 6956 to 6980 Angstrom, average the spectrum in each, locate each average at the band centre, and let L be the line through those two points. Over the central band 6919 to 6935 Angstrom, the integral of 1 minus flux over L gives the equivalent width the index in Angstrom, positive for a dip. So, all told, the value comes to 0.8 Angstrom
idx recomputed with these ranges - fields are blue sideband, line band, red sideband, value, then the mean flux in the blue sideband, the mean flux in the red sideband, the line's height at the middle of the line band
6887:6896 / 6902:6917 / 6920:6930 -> -0.043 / 21.9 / 20.7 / 21.2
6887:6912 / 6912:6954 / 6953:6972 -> 0.039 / 21.3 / 22.8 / 22.1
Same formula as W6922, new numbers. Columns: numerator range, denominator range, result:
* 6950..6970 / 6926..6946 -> 1.07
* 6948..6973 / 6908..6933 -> 1.05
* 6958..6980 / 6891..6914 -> 1.03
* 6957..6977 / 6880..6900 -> 1.10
